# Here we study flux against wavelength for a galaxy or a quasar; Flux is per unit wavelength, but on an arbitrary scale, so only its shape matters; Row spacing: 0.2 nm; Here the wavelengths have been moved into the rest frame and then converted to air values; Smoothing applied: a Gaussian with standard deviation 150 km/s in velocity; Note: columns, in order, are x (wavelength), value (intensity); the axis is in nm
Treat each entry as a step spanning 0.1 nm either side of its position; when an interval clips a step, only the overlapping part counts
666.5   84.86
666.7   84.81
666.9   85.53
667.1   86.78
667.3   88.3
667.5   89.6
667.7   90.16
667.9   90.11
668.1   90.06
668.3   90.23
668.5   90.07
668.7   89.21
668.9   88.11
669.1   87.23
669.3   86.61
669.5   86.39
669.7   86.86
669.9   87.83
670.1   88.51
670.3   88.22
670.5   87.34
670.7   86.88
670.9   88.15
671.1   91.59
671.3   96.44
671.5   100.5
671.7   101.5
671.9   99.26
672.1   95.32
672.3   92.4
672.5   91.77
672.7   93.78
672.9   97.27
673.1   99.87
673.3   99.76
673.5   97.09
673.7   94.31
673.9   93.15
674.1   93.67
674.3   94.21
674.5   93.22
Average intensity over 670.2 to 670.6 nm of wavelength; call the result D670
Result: 87.8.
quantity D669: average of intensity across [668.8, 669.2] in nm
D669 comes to 87.7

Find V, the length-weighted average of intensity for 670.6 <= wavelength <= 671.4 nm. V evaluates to 90.8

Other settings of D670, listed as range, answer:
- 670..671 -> 87.8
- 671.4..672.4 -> 97.8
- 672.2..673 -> 93.8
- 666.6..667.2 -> 85.7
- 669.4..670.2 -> 87.4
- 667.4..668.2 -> 90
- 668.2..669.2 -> 89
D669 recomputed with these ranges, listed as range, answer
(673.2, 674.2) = 95.6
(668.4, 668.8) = 89.6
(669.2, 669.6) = 86.5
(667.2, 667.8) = 89.4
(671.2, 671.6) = 98.5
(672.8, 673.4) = 99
